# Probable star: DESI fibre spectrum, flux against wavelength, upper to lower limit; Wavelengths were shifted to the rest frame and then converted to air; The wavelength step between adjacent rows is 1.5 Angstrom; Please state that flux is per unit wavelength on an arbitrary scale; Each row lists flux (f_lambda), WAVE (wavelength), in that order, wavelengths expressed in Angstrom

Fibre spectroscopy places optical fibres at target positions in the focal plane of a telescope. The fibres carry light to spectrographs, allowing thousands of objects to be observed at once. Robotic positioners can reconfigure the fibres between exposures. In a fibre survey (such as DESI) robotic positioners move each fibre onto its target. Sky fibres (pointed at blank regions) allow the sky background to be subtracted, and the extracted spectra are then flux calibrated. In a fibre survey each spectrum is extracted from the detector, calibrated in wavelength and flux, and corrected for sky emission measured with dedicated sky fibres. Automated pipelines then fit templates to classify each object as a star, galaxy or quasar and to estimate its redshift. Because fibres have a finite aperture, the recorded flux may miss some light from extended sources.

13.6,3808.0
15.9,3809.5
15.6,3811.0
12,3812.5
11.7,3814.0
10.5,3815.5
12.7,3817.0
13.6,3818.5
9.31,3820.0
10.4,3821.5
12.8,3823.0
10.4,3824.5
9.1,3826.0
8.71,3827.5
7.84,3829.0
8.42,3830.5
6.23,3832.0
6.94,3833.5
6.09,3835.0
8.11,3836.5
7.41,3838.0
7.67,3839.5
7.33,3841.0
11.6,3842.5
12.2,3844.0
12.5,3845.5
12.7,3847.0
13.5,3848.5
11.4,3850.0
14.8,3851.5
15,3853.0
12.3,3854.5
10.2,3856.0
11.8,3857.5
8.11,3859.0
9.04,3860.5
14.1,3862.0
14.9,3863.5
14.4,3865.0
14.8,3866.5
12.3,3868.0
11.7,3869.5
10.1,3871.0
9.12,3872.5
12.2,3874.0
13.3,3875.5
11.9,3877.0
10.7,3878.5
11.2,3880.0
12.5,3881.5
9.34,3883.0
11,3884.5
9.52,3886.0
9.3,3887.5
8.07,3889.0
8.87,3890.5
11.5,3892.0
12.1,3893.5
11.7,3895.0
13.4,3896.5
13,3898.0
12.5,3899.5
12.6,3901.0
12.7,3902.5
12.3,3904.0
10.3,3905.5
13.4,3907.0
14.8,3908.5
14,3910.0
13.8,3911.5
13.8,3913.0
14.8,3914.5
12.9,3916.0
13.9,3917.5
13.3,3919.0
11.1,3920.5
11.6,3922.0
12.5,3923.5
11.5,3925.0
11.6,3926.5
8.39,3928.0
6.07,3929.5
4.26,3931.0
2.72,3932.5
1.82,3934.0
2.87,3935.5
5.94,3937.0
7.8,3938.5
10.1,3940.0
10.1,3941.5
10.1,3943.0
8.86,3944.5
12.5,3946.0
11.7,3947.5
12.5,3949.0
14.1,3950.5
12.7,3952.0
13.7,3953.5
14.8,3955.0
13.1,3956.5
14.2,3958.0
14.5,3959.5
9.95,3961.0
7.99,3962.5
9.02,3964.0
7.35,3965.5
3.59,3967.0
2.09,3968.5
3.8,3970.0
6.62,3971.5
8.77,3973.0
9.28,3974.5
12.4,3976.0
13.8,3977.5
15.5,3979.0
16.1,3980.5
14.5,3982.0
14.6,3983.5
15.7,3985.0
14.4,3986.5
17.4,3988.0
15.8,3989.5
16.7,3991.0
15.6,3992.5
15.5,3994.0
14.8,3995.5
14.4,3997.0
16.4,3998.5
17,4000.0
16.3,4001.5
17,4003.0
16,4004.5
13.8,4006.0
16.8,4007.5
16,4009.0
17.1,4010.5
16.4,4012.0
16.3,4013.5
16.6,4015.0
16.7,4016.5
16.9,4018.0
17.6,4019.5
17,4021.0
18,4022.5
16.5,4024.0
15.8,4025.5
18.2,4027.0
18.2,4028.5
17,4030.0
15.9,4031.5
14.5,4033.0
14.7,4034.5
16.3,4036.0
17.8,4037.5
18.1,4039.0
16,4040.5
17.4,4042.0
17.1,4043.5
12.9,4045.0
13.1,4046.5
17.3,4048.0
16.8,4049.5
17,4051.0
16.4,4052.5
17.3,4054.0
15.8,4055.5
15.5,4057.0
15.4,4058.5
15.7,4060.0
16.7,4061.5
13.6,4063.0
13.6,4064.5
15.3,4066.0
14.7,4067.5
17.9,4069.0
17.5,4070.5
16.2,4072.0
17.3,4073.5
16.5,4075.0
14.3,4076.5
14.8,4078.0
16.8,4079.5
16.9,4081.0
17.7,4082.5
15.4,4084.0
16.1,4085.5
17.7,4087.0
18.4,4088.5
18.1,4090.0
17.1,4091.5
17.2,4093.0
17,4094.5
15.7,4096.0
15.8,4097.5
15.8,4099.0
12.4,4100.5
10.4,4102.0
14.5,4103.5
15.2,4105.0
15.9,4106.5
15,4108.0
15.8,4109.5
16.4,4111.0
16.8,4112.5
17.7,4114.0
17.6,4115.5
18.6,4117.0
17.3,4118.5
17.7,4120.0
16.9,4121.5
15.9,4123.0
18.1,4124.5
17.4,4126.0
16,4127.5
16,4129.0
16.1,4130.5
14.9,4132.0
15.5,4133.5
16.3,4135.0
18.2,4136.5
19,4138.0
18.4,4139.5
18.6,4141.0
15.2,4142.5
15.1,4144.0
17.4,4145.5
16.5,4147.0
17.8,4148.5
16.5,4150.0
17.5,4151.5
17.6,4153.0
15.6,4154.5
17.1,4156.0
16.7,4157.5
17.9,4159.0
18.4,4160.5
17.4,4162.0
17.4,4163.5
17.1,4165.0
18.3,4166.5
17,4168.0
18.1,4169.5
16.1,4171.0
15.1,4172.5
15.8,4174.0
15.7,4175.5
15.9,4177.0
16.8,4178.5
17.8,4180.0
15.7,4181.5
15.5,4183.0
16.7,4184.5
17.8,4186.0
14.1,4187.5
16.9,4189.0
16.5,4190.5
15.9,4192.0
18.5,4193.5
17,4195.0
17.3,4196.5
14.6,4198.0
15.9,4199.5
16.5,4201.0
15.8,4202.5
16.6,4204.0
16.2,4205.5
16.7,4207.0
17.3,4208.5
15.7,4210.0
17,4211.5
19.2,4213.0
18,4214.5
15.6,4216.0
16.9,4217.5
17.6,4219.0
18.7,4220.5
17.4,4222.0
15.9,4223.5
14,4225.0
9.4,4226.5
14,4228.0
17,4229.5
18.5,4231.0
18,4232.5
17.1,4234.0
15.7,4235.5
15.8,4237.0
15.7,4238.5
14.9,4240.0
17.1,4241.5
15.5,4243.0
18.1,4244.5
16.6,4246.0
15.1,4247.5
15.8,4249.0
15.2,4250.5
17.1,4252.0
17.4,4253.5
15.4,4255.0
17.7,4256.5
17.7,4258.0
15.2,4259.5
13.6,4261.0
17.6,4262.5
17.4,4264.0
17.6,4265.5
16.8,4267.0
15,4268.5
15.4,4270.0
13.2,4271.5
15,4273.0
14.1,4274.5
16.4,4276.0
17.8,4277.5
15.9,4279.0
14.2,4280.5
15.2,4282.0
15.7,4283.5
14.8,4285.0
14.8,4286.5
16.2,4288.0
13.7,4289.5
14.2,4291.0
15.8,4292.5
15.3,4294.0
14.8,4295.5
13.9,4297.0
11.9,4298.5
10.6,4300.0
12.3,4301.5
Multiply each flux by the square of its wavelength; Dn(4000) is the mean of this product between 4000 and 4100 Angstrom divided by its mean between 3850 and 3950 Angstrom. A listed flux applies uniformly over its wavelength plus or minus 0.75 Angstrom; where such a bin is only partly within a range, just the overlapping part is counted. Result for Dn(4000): 1.59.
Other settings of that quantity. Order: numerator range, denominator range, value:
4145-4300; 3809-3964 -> 1.73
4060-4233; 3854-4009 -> 1.56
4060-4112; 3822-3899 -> 1.64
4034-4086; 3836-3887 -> 1.55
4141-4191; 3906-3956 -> 1.75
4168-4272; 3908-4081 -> 1.33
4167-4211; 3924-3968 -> 1.96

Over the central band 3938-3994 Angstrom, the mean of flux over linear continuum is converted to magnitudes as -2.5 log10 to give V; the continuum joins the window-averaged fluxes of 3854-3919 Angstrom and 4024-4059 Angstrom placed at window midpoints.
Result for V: 0.21 mag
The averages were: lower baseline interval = 12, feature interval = 11.7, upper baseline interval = 16.3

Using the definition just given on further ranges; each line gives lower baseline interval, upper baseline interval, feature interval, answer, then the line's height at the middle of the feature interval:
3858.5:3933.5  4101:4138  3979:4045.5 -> -0.164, 14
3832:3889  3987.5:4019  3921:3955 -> 0.423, 13.8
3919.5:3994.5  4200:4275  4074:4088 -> -0.232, 13.2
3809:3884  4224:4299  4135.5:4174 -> -0.186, 14.5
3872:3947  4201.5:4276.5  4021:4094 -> -0.236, 13.2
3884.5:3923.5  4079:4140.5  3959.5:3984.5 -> 0.347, 13.6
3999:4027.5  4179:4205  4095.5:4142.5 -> 0.013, 16.5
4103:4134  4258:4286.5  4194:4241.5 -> -0.028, 15.9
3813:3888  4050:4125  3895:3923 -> -0.069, 12.2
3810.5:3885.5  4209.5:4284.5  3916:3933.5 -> 0.224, 12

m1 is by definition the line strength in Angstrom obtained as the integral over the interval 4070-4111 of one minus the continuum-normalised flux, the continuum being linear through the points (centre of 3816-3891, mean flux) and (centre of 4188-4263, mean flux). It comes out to -4.7 Angstrom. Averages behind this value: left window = 10.8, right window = 16.4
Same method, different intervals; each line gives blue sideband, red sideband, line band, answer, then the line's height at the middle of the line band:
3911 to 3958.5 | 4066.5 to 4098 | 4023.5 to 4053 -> -3.1 Angstrom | 14.8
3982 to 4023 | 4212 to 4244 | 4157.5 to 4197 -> -1.3 Angstrom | 16.3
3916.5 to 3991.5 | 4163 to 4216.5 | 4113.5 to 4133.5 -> -2.6 Angstrom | 14.9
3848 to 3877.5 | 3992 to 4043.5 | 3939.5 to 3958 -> 3.1 Angstrom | 14.6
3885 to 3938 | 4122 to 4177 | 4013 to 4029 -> -4.2 Angstrom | 13.5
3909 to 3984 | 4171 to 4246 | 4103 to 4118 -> -2.4 Angstrom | 14.2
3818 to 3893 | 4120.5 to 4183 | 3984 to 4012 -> -4.6 Angstrom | 13.7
